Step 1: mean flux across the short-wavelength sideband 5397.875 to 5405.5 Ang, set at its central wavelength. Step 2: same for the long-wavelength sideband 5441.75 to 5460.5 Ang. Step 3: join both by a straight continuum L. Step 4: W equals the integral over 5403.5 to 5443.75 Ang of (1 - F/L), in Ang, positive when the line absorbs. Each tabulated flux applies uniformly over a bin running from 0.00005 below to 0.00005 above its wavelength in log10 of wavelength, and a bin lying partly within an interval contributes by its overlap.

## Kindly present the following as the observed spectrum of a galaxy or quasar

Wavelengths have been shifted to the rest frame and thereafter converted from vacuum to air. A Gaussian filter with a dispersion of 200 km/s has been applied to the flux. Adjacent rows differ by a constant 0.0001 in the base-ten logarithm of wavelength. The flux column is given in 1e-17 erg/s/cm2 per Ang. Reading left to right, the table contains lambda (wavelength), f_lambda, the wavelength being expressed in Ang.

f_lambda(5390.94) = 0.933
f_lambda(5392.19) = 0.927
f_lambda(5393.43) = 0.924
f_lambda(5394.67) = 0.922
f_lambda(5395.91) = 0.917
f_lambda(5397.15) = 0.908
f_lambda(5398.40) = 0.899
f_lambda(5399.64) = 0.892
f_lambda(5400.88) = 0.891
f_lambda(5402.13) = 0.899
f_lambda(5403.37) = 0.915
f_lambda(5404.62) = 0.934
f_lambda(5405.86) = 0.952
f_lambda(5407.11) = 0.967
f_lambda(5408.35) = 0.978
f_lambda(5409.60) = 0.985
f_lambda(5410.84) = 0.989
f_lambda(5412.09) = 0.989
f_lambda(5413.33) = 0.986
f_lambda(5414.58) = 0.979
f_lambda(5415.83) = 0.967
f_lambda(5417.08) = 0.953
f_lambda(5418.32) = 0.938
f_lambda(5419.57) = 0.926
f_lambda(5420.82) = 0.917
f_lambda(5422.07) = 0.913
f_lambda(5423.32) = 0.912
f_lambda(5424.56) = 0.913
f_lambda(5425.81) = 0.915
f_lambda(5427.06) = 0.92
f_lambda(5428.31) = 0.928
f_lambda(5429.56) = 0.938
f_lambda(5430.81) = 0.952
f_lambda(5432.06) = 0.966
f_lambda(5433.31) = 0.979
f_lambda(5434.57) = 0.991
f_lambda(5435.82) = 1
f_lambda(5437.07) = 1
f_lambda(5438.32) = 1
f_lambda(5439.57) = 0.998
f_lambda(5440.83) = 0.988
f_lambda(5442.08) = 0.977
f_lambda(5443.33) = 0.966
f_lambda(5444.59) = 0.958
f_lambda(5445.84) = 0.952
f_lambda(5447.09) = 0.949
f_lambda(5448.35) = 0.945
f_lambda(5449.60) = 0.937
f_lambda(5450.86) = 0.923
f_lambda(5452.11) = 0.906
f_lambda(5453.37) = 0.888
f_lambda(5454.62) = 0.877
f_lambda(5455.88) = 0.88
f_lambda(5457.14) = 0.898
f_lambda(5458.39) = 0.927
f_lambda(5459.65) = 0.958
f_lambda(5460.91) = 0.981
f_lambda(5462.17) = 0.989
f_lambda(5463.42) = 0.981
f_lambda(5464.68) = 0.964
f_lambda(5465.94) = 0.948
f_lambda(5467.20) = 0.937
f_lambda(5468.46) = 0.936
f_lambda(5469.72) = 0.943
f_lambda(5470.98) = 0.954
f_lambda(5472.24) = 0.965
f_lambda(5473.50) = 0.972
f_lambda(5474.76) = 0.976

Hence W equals -1.9 Ang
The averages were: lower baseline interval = 0.907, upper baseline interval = 0.929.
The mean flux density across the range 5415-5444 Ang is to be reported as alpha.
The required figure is 0.955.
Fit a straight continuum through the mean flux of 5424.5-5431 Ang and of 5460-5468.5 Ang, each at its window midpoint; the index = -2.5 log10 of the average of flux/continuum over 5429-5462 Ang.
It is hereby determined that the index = -0.01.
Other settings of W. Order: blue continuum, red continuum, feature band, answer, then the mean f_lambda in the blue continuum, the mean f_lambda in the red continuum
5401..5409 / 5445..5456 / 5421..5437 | -0.29 Ang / 0.937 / 0.92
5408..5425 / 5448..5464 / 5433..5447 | -0.63 Ang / 0.953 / 0.93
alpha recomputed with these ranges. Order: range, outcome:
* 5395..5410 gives 0.927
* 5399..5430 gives 0.94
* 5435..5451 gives 0.97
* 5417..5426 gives 0.923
